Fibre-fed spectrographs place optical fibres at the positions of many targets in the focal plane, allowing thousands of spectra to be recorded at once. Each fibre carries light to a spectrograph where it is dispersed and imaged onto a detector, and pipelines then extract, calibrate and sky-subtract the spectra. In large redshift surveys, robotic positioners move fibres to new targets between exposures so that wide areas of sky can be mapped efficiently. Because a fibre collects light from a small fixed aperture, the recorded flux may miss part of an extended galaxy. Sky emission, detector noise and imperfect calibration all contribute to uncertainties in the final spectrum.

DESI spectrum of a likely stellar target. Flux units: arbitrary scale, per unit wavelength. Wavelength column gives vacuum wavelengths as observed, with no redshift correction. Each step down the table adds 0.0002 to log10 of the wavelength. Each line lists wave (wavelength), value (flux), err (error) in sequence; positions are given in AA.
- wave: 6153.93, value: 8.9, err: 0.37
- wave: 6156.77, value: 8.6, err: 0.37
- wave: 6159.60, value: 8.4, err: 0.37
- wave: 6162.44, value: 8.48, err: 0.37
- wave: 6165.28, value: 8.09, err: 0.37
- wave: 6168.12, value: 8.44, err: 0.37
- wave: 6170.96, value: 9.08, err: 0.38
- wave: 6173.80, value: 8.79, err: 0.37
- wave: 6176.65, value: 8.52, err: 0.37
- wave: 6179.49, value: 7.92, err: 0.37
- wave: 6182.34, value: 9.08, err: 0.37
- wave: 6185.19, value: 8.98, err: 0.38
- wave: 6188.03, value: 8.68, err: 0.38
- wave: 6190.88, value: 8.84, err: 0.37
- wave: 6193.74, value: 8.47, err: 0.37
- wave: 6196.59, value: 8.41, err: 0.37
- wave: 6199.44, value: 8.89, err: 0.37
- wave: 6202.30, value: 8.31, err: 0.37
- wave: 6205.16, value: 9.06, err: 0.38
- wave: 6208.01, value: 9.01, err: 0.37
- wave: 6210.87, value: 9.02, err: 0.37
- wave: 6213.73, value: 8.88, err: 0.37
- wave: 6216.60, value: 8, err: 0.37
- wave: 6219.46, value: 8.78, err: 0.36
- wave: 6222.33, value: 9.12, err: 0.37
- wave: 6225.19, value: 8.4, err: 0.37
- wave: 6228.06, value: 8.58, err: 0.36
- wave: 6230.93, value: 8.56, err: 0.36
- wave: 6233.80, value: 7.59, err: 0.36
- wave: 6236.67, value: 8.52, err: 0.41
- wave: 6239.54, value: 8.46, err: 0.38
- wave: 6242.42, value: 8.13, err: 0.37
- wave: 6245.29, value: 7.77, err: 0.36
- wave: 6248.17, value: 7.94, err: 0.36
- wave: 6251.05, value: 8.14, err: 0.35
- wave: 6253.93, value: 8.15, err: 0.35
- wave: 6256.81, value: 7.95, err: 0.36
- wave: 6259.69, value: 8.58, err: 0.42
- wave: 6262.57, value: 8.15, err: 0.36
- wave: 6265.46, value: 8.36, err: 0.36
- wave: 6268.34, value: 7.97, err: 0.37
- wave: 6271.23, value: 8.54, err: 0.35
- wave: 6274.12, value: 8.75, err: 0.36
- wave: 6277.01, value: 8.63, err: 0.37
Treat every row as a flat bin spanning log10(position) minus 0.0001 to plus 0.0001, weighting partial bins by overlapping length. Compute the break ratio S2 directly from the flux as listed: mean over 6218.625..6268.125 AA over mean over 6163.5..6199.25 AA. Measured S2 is 1.0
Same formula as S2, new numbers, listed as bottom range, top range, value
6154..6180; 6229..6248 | 0.96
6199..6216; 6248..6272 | 0.93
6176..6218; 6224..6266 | 0.95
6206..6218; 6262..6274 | 0.95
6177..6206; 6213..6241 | 0.98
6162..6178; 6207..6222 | 1.02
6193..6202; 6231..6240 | 0.96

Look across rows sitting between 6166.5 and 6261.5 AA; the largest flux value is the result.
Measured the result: 9.12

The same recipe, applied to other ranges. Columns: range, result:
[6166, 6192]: 9.08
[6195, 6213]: 9.06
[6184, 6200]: 8.98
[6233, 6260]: 8.58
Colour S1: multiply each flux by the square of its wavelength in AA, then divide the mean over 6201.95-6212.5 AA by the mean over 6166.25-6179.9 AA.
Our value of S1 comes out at 1.05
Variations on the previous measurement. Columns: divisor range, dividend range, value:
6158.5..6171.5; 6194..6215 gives 1.05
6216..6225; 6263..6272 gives 0.97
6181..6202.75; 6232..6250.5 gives 0.94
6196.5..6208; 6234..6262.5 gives 0.95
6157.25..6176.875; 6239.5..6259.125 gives 0.97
